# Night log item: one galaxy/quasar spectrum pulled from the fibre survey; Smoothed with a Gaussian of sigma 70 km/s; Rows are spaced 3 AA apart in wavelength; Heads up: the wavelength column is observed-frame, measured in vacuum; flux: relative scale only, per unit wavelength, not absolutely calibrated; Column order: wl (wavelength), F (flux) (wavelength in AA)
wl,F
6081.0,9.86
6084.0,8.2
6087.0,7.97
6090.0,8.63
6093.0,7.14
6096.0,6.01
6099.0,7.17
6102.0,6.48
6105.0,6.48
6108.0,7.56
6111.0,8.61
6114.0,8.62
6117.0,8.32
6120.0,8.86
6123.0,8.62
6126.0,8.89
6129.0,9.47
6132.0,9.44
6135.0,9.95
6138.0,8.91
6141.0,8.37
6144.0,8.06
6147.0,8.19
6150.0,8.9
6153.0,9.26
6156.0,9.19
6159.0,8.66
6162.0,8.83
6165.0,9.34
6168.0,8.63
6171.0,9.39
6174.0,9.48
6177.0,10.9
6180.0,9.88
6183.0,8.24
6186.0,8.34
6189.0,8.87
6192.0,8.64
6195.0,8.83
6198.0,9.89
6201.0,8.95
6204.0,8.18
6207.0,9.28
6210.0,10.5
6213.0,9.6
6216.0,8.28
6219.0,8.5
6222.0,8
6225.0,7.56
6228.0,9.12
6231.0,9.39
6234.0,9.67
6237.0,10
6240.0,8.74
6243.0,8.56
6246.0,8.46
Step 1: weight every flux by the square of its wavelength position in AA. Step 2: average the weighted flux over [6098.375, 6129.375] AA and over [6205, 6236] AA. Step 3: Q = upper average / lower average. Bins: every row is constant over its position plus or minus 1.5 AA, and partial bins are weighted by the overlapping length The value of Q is 1.15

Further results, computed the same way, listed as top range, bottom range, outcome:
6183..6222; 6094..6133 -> 1.15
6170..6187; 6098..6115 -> 1.29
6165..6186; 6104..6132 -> 1.12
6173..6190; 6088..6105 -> 1.35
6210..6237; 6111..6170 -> 1.03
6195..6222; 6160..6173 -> 1.02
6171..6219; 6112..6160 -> 1.06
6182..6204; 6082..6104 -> 1.23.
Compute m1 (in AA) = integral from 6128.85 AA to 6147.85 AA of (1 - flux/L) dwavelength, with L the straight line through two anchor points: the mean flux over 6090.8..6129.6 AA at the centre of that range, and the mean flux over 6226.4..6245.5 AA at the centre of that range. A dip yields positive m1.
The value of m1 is -1.8 AA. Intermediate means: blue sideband 7.84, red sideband 9.2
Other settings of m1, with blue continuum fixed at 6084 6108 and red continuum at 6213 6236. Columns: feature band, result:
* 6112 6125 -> -2.0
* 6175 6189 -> -1.8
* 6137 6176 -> -4.7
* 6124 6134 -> -2.2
